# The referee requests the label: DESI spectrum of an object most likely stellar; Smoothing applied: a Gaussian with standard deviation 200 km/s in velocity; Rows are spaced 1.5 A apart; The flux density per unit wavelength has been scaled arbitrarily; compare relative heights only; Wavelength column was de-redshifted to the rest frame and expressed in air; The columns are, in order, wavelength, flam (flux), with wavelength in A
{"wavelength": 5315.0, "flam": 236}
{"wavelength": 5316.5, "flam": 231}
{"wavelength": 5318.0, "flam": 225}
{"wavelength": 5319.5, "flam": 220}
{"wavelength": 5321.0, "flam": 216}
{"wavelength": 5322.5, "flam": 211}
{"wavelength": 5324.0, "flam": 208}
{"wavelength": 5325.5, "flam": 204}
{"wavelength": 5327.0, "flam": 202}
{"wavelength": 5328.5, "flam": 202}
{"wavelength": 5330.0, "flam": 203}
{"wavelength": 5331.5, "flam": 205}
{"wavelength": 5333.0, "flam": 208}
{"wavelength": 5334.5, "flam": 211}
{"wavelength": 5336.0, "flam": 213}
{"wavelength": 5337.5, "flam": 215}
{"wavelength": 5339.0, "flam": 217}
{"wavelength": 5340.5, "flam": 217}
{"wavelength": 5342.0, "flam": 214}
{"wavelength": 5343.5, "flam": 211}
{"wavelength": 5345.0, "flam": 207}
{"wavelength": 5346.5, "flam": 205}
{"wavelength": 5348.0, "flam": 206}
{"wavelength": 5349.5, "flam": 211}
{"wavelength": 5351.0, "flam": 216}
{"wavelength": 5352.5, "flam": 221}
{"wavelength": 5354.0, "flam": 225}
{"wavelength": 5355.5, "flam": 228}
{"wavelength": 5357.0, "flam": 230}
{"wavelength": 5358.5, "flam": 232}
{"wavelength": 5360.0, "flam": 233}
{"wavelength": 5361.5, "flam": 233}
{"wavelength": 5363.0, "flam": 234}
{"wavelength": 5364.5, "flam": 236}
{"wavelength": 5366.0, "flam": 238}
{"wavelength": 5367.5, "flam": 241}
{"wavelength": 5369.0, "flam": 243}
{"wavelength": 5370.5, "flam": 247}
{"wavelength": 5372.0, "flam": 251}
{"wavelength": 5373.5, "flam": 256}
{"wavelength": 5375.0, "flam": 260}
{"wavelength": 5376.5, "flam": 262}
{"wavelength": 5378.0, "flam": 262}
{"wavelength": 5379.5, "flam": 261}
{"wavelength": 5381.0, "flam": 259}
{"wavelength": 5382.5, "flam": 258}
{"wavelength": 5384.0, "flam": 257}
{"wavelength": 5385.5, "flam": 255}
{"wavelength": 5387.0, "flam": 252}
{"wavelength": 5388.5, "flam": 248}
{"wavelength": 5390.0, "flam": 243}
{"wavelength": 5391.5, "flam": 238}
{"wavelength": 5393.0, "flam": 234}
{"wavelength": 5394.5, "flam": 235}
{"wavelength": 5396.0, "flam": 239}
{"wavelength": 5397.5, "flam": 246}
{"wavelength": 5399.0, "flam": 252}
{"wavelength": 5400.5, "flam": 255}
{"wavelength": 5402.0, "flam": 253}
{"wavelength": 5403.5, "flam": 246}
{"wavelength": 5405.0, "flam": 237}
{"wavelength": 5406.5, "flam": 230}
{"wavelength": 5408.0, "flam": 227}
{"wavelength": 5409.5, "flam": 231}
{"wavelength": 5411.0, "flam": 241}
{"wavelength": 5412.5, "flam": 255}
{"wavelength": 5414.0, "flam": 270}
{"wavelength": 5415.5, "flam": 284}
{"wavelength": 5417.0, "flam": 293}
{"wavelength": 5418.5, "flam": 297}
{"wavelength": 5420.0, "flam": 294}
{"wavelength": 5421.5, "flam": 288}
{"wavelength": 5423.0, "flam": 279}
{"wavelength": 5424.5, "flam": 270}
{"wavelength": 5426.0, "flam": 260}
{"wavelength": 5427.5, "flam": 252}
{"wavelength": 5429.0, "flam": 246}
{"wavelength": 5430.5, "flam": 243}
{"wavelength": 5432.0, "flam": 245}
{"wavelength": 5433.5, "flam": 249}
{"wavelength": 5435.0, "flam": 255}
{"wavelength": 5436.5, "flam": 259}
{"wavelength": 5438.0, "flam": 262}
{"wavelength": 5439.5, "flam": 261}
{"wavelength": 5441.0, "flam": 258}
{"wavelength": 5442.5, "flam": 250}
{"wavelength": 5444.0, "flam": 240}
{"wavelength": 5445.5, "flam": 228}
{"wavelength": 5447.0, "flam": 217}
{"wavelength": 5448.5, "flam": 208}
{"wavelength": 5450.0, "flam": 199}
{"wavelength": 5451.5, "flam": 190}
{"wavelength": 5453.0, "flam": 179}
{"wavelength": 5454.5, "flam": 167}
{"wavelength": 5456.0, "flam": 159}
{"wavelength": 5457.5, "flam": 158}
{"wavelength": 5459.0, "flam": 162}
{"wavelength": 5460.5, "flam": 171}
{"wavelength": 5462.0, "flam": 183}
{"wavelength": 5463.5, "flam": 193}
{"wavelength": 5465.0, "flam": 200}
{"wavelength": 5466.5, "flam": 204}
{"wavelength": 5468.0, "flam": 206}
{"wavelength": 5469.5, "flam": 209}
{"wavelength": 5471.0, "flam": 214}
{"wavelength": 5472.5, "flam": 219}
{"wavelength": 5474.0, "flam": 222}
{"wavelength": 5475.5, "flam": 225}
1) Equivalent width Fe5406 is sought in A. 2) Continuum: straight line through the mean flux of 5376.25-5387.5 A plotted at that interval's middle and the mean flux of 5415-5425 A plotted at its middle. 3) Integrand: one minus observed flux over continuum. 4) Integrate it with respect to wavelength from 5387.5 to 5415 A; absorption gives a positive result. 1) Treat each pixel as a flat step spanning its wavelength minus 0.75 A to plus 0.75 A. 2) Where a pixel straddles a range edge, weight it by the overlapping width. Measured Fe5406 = 2.92 A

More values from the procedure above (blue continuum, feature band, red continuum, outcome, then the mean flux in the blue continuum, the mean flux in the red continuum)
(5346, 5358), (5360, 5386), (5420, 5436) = -2.2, 218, 260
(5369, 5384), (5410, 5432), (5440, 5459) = -4.3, 257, 203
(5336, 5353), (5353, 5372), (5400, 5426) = -0.8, 213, 262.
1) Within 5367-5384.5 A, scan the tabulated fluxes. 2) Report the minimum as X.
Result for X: 241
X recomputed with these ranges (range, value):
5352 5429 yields 221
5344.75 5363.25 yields 205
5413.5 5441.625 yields 243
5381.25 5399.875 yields 234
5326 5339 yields 202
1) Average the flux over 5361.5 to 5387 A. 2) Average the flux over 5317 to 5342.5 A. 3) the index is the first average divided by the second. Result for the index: 1.2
